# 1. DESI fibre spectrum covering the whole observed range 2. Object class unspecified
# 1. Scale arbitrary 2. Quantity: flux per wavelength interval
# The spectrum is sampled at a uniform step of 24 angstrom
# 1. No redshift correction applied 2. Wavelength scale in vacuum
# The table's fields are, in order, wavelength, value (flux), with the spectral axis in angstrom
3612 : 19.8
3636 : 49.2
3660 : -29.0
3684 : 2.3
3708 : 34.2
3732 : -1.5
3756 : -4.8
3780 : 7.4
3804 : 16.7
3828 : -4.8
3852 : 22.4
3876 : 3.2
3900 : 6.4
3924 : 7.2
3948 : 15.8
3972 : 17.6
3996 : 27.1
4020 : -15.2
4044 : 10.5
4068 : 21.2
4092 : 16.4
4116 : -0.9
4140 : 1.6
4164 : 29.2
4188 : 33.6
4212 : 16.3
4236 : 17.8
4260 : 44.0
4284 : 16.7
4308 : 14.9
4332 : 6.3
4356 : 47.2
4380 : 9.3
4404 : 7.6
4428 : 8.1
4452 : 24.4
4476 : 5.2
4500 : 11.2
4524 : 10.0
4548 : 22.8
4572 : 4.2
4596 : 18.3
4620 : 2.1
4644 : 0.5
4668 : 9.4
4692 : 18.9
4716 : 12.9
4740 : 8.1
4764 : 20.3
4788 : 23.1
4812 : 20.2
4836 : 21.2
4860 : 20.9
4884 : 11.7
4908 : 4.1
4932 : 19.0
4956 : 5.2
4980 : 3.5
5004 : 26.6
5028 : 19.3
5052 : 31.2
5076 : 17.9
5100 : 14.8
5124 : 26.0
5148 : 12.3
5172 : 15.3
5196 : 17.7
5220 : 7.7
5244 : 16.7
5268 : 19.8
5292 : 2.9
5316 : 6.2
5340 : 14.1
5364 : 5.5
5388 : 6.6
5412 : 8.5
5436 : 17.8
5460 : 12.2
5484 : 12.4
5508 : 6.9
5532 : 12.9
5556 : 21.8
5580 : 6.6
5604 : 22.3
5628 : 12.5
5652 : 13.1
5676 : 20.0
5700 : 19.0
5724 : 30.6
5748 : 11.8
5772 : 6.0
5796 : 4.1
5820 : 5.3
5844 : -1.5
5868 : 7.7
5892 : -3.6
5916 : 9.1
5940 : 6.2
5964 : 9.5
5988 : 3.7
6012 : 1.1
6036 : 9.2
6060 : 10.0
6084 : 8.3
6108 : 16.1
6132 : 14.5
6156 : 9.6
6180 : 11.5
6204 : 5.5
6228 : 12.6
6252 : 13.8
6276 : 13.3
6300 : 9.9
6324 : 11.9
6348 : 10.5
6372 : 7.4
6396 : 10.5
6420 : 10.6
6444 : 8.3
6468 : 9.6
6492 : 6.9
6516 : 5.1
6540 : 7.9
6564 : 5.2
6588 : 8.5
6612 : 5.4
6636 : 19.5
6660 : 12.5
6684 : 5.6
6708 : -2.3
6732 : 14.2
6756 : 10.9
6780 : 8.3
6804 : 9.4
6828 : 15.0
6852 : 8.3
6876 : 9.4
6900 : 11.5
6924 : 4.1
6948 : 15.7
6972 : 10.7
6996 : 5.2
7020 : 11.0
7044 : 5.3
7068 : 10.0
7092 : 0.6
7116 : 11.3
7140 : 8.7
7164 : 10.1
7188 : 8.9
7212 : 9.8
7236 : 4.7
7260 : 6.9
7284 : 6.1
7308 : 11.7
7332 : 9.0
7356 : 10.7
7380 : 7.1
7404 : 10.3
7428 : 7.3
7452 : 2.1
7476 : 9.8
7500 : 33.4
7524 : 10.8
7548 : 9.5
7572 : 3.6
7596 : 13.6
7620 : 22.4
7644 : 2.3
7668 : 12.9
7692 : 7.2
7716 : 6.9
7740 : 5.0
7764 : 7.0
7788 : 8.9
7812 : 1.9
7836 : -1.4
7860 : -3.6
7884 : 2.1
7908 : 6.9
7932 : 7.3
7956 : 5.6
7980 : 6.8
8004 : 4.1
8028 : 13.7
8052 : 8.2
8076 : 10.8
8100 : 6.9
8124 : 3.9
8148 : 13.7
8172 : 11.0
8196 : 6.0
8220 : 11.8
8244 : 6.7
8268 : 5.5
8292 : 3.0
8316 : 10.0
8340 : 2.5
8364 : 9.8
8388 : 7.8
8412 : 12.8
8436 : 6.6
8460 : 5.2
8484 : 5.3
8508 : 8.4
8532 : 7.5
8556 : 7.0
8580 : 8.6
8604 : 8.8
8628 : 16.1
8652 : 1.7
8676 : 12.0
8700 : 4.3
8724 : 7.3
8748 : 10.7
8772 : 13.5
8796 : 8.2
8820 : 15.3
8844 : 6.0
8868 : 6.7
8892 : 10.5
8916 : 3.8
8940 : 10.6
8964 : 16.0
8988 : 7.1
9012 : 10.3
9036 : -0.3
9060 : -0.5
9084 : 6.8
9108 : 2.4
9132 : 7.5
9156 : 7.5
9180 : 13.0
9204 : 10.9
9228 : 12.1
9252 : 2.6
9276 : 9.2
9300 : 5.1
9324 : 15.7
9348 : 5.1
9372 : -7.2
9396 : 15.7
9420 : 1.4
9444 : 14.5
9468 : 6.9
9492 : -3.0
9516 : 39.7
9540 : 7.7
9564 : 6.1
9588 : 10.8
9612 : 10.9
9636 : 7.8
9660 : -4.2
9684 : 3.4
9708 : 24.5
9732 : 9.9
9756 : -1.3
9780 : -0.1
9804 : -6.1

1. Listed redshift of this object 0.143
